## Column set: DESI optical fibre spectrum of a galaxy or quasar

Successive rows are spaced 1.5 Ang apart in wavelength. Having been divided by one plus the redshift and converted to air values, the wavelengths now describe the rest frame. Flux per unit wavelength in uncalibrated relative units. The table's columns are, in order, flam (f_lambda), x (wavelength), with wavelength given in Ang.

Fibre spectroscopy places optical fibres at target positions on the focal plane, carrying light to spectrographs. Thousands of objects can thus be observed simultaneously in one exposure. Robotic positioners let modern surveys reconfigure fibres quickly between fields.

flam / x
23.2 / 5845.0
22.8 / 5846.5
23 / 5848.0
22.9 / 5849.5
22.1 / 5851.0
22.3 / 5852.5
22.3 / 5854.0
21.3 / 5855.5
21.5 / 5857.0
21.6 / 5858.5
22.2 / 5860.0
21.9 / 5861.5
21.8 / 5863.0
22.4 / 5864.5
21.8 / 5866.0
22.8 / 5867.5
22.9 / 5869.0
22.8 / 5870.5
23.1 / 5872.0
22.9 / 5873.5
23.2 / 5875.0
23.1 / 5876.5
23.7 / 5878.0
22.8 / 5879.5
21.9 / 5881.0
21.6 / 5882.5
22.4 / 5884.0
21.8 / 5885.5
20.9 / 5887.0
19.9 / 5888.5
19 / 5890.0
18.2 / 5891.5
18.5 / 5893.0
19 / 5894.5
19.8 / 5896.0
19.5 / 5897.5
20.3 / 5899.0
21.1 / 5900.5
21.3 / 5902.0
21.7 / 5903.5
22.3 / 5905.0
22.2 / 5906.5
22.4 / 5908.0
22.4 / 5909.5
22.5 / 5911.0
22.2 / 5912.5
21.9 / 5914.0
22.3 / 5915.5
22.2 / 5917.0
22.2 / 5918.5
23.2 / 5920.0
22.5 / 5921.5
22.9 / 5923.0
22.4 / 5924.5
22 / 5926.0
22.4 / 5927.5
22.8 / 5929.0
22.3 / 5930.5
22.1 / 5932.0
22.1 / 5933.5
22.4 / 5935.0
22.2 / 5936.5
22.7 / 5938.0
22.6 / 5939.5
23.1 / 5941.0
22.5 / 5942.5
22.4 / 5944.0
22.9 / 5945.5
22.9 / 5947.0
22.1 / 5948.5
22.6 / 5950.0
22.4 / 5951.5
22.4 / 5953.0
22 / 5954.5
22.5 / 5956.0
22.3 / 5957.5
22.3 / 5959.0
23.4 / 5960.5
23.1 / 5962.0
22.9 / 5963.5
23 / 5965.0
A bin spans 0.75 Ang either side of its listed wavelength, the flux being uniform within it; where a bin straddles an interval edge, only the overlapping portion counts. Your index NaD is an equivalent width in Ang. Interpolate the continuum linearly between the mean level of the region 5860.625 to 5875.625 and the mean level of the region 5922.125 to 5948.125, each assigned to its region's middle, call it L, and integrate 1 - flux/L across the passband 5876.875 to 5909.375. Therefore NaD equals 2.2 Ang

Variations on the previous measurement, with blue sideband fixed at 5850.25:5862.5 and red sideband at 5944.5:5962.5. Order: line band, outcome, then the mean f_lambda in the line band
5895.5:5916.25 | 0.6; 21.6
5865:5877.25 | -0.5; 22.8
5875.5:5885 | -0.2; 22.6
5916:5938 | 0.0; 22.4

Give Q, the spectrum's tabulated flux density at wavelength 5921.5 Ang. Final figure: 22.5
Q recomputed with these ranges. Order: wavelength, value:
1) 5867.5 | 22.8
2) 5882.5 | 21.6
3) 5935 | 22.4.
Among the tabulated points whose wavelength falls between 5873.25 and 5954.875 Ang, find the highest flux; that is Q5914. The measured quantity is 23.7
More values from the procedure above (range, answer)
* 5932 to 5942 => 23.1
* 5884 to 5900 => 22.4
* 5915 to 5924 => 23.2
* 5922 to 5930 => 22.9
